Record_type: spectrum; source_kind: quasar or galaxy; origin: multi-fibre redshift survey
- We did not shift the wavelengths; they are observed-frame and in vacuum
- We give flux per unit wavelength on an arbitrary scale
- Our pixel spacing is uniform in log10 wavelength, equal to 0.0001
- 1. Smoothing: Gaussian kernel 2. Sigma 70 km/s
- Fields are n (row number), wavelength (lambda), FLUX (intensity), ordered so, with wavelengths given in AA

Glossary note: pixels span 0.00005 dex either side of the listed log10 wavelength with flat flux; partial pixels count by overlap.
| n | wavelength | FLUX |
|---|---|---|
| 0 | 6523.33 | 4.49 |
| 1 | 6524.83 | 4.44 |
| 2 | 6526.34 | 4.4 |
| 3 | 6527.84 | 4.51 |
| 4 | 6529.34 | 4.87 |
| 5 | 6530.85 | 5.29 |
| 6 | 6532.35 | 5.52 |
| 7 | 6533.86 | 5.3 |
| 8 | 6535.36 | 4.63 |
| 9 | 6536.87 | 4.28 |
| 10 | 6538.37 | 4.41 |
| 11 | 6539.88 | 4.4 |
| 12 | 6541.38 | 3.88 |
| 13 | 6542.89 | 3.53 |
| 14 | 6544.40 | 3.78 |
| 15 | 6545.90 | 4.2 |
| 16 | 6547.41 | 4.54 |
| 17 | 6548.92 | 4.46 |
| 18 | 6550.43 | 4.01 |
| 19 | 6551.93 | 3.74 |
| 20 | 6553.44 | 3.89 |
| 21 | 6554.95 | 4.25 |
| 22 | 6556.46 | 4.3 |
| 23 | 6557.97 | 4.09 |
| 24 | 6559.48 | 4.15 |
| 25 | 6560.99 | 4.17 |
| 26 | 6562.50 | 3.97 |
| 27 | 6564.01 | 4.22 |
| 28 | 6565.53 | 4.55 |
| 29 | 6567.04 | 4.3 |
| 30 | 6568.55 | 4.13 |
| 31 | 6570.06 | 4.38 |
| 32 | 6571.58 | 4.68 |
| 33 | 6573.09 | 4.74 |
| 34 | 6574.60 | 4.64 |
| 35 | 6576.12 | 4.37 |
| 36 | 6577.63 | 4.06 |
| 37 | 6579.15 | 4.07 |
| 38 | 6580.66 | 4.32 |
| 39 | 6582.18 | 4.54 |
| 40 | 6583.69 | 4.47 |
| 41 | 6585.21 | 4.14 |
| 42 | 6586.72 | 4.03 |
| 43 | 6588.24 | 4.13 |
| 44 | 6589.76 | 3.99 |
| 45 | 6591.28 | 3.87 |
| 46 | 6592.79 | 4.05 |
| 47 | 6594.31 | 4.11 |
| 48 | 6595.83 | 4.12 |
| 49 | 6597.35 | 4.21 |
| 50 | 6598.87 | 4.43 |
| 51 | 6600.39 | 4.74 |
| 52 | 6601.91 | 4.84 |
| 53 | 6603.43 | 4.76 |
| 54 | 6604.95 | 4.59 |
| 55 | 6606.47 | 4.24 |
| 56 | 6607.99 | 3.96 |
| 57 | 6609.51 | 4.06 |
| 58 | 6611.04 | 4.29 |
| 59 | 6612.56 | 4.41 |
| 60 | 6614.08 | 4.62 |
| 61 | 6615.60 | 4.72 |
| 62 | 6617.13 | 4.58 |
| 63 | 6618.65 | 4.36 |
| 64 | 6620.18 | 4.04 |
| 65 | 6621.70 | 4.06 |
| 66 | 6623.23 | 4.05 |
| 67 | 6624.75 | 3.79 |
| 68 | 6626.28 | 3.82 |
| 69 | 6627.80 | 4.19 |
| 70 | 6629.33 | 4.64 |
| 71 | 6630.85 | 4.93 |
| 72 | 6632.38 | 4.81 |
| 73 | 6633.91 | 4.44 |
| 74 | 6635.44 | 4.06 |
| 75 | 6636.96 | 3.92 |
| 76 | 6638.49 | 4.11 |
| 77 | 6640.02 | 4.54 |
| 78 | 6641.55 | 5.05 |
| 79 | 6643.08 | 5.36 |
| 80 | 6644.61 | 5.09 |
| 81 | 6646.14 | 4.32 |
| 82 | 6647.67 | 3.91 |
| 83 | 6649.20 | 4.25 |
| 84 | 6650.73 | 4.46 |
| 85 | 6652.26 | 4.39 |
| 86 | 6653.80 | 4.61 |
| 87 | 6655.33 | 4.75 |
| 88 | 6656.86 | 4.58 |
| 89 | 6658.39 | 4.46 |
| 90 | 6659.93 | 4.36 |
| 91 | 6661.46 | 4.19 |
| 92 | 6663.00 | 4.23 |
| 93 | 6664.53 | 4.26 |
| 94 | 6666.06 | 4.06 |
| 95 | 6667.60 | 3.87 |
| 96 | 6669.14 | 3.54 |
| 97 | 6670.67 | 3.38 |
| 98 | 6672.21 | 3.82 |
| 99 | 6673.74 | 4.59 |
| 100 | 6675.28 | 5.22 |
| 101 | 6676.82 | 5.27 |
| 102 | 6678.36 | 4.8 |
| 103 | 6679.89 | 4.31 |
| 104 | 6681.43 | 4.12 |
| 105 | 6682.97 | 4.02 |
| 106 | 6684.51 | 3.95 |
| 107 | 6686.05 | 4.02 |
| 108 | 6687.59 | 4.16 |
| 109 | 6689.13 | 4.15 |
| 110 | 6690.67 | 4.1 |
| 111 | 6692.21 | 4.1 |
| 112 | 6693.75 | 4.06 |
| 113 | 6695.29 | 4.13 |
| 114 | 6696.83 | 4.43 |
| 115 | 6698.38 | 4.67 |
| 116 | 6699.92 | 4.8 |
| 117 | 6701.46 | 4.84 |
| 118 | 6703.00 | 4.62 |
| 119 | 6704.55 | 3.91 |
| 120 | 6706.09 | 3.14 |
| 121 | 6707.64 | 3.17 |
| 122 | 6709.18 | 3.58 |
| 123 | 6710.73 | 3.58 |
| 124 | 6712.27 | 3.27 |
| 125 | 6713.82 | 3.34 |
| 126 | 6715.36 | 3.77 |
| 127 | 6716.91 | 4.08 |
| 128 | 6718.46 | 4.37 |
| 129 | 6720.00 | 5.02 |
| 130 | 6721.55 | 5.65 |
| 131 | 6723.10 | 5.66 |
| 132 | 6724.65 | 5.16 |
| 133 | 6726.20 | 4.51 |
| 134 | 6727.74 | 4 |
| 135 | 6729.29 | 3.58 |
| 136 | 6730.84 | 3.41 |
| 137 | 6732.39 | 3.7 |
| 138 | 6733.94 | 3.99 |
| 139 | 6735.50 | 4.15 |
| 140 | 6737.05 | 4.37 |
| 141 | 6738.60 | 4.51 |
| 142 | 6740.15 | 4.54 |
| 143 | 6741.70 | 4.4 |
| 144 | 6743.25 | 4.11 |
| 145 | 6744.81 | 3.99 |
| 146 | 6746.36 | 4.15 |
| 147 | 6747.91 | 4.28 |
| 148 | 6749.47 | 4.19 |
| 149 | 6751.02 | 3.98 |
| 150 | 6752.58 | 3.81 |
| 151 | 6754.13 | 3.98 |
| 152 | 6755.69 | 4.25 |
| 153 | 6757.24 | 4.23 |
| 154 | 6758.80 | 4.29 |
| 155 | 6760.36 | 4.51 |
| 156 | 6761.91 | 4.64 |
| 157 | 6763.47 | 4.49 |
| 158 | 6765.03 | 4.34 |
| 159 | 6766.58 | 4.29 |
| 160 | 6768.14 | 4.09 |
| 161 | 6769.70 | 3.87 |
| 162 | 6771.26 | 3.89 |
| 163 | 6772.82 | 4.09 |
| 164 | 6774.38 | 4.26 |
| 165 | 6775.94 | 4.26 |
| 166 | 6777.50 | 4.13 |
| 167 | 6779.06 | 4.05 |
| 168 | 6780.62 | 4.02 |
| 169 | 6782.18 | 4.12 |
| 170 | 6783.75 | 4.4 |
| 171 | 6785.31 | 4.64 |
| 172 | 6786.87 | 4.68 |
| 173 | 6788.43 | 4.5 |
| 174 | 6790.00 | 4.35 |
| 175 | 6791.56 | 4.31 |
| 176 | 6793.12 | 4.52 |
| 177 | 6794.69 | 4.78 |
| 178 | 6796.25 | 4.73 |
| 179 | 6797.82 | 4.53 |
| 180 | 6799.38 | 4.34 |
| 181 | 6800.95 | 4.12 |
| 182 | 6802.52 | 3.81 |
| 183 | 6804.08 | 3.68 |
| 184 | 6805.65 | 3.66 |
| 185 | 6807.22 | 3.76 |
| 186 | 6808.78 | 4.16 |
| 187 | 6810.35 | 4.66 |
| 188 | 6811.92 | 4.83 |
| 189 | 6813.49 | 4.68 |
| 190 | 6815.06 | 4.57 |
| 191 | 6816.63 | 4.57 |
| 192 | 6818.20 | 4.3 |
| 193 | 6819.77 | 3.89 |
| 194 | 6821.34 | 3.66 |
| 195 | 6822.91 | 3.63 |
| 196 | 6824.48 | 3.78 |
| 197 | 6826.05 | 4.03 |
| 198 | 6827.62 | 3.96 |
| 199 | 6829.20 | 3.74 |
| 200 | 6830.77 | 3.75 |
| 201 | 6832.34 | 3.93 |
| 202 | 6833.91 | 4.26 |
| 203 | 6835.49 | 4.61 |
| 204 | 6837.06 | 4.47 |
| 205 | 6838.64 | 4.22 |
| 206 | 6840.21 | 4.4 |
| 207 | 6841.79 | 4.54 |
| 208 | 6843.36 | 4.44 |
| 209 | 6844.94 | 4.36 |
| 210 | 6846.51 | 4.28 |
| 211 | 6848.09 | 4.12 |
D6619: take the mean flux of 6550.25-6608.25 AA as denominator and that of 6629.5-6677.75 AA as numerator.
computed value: 1.0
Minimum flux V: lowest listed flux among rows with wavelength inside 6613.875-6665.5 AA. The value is 3.79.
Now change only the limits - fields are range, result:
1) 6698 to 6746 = 3.14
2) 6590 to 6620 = 3.87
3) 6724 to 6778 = 3.41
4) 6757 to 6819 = 3.66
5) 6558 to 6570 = 3.97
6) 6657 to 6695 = 3.38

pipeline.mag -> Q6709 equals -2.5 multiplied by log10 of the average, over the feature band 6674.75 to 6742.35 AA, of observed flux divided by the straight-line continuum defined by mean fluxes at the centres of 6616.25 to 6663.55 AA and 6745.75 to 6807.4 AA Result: 0.02 mag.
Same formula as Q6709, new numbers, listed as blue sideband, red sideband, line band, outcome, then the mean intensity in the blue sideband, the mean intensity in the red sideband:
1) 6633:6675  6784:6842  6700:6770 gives 0.03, 4.33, 4.24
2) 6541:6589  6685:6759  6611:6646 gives -0.06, 4.21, 4.17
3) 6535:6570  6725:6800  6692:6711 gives 0.03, 4.17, 4.24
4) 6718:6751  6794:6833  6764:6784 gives 0.03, 4.36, 4.14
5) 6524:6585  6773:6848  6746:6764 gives 0.01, 4.36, 4.24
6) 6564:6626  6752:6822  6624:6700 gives -0.01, 4.31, 4.26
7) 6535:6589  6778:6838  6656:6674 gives 0.03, 4.23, 4.22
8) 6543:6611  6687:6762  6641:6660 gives -0.09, 4.25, 4.19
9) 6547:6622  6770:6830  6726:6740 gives 0.05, 4.29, 4.21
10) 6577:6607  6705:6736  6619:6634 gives -0.01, 4.29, 4.05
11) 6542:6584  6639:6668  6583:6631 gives 0.02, 4.23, 4.46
